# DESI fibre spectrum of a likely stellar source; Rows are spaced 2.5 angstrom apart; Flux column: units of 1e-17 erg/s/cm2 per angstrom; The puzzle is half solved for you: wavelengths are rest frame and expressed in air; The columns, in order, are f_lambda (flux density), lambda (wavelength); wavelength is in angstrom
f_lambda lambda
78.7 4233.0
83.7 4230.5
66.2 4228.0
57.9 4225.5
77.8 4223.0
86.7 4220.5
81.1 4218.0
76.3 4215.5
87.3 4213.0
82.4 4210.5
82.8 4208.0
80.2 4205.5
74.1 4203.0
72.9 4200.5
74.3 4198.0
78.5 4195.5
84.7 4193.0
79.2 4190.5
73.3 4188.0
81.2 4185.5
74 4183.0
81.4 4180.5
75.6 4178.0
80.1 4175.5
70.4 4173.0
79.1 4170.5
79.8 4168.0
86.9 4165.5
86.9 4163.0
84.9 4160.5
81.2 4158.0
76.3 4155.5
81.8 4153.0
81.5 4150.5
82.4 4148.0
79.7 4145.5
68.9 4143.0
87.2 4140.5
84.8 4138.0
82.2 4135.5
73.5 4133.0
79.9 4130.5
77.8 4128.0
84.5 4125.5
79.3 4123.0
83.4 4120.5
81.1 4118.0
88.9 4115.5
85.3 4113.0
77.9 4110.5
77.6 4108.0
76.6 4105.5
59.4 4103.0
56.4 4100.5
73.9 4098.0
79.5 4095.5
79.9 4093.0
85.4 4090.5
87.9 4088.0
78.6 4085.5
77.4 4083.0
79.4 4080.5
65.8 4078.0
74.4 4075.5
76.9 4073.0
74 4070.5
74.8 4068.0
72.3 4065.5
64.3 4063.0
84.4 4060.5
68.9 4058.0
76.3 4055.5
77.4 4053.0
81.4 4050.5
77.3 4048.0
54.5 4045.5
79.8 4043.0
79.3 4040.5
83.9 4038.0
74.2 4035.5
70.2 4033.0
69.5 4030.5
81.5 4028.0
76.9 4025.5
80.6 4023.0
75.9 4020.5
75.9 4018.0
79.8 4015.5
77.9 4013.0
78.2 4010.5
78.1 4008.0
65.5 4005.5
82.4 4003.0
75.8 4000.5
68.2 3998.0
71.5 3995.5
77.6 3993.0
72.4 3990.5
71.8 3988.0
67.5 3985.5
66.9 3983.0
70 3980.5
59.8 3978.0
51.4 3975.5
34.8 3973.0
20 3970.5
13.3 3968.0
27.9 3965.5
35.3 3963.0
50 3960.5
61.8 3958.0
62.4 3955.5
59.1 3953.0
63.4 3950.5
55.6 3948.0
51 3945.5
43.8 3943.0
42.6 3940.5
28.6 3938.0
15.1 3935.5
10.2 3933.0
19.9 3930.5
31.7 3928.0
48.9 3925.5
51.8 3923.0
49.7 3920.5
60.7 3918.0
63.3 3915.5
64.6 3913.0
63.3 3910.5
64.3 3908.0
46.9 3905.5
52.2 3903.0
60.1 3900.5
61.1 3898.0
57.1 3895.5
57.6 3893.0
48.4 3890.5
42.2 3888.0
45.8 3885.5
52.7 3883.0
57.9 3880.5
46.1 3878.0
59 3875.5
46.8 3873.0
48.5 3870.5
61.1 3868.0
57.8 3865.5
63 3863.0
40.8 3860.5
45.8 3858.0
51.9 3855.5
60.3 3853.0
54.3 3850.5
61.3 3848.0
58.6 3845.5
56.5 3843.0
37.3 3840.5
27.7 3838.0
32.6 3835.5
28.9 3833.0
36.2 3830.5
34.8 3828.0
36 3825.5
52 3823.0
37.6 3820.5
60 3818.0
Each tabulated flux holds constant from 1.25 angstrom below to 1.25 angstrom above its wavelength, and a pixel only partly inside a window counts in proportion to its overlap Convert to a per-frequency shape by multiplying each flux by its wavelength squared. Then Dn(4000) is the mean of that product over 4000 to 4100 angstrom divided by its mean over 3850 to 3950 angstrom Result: 1.66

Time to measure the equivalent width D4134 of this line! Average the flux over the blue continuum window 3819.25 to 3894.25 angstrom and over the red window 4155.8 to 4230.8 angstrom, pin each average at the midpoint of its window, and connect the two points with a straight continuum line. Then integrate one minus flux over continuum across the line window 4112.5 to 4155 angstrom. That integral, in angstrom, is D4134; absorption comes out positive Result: -4.6 angstrom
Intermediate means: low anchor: 48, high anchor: 78.6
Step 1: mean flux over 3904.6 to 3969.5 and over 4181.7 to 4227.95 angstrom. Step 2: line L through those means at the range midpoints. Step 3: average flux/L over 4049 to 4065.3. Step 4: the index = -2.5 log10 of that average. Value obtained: -0.248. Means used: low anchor 45.5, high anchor 77.7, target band 75.3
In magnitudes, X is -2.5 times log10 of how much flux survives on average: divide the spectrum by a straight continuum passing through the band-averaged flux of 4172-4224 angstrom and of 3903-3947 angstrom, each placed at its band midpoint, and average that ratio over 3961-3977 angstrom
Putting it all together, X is 0.50 mag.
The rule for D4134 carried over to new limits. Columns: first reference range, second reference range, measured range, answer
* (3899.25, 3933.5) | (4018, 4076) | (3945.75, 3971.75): 5.65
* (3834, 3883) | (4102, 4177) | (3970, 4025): -2.99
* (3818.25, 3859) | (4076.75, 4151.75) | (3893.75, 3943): 6.49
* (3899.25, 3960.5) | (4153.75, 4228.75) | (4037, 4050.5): -2.98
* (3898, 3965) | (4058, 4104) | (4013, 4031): -3.73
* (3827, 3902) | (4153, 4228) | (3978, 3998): -3.11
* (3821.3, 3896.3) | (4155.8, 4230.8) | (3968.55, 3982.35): 2.99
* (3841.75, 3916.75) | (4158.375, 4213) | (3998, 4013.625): -2.53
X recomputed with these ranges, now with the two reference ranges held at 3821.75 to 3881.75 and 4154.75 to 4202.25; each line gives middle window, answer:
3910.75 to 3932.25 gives 0.13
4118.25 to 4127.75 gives -0.11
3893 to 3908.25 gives -0.08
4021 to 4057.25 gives -0.15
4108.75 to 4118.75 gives -0.14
